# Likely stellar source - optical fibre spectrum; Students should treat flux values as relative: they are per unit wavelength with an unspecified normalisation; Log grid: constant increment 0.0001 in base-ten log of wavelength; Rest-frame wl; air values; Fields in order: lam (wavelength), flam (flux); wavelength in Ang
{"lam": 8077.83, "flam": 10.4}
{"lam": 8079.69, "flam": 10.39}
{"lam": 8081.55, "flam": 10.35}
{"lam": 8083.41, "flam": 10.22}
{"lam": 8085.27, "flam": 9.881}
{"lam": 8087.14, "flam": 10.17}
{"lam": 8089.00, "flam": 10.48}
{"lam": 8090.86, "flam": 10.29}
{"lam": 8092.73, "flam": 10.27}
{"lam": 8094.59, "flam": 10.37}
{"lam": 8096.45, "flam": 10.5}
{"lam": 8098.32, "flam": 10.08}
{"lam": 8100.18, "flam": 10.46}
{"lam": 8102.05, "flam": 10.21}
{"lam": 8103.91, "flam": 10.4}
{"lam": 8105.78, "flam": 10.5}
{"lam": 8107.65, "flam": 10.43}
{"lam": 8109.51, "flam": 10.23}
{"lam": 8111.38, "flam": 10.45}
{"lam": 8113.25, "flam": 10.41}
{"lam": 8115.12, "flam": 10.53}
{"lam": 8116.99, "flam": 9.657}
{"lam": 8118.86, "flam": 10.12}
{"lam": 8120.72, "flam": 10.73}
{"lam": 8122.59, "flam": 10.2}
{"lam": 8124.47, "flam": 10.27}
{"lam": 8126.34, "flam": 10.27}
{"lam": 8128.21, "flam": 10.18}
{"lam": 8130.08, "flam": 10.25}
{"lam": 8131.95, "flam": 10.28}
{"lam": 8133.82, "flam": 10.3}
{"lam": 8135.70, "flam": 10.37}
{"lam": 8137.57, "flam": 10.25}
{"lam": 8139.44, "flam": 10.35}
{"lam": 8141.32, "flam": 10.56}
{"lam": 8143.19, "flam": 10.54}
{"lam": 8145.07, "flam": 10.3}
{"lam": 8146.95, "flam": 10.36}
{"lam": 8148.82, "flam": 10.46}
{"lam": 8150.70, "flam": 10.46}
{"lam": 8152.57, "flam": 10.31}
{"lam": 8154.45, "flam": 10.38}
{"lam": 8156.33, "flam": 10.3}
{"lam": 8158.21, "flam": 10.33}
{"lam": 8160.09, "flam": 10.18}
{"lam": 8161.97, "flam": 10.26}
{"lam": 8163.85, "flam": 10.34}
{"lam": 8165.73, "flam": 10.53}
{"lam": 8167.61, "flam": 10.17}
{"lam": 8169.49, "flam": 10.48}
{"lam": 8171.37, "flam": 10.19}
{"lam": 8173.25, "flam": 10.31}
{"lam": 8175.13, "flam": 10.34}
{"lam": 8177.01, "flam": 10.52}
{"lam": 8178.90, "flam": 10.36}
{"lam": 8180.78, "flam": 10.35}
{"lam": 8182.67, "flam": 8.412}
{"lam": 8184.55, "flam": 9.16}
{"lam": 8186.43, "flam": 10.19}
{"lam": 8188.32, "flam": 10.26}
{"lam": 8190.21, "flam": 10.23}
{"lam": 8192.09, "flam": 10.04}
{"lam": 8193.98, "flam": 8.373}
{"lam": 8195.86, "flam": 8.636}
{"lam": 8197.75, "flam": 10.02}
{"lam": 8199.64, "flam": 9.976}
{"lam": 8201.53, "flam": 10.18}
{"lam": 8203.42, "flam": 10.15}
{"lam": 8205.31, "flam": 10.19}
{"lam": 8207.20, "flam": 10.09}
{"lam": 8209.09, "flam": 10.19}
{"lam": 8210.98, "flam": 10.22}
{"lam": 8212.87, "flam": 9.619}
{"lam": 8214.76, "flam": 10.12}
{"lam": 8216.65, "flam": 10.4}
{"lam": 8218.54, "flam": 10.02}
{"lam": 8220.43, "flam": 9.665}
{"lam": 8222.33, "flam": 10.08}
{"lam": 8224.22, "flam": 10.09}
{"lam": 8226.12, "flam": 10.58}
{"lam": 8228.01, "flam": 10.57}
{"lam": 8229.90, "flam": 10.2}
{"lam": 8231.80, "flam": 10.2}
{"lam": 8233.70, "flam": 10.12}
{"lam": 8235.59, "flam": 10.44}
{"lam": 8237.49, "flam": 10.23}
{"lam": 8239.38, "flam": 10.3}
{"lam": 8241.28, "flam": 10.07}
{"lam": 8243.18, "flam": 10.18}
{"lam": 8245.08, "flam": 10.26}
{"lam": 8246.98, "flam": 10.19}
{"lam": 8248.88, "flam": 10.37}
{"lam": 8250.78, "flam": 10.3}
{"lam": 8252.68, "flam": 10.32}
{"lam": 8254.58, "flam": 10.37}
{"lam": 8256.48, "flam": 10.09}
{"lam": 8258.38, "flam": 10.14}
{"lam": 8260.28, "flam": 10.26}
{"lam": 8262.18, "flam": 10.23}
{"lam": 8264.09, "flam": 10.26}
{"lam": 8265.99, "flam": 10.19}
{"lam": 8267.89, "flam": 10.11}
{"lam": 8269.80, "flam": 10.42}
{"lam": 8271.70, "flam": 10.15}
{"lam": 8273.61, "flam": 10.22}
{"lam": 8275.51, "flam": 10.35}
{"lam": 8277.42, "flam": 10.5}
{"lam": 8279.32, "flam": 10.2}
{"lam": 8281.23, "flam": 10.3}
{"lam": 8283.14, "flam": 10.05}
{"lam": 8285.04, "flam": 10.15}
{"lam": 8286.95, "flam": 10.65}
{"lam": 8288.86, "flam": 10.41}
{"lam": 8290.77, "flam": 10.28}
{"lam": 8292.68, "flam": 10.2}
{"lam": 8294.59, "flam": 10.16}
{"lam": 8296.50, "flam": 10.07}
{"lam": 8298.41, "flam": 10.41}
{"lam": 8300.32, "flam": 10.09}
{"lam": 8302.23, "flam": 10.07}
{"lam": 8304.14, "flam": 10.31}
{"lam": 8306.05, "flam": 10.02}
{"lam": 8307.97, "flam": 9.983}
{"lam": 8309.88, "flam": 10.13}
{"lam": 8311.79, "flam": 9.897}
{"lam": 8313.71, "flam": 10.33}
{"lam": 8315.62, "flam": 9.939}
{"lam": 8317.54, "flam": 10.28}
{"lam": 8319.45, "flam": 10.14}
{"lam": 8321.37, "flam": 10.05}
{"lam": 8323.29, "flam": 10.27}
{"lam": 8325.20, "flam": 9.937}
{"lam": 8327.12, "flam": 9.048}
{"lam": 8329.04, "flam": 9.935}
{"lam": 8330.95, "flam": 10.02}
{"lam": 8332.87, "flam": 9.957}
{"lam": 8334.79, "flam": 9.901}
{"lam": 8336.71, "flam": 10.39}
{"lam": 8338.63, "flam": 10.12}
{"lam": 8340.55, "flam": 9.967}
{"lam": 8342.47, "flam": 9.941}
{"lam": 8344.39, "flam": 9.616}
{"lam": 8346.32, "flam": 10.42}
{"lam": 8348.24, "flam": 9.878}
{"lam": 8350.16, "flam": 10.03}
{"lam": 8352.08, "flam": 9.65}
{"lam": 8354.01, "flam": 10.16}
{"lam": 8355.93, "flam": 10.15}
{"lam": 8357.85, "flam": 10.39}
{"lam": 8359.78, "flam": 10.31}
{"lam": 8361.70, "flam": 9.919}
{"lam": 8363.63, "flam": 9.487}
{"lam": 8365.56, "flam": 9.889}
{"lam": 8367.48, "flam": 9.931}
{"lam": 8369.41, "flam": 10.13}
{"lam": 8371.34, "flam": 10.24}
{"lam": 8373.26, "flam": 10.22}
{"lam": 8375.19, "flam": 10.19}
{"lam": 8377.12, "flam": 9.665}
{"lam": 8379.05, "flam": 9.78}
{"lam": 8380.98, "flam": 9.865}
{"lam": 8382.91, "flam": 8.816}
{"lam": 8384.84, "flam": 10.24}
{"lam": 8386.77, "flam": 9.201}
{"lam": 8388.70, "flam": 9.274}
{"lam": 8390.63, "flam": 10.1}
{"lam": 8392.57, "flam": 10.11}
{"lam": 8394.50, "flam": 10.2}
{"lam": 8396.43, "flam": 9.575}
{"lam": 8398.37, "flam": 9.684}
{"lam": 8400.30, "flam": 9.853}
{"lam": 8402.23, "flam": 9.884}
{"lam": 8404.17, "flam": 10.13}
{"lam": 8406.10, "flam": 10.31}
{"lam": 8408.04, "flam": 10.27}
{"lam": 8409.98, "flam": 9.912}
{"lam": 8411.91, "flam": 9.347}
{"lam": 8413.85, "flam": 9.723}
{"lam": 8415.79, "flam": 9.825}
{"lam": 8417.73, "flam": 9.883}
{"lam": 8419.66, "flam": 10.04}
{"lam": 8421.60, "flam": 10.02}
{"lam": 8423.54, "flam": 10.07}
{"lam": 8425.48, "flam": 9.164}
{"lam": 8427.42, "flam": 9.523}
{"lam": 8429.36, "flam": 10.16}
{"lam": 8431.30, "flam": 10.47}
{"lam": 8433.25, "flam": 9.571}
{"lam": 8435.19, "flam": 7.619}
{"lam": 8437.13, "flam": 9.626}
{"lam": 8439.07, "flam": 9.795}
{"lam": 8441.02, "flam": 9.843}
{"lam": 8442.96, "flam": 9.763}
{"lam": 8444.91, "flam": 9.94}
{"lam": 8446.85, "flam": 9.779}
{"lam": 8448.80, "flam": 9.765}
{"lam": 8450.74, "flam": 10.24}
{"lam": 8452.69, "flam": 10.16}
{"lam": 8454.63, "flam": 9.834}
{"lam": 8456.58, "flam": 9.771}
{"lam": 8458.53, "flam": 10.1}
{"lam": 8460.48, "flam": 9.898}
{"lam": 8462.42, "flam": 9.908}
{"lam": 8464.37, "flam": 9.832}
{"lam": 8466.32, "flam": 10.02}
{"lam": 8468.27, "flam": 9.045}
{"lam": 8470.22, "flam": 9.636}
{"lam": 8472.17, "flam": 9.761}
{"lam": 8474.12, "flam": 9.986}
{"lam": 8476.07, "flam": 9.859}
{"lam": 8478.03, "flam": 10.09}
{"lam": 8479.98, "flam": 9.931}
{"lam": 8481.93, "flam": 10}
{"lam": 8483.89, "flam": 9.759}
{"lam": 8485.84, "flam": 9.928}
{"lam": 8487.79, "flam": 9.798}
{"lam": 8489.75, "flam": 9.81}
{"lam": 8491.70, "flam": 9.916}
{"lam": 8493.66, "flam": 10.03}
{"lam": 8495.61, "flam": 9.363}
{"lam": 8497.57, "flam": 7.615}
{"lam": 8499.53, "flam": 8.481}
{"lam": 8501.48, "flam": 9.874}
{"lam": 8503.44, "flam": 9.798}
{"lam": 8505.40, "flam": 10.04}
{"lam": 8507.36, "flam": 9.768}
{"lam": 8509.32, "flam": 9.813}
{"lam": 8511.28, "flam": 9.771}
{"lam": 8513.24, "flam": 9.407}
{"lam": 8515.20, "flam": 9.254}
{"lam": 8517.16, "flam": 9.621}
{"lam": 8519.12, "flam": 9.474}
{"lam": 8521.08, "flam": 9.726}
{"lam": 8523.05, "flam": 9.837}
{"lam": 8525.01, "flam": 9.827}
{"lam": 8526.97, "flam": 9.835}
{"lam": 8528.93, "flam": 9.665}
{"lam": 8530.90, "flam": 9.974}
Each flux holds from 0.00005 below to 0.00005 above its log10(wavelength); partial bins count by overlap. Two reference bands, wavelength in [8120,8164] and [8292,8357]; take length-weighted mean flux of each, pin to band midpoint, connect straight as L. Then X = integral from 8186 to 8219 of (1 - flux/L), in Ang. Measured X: 1.0 Ang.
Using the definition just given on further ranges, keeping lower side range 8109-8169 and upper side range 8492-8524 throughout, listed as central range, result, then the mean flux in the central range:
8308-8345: -0.34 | 10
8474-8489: -0.56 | 9.91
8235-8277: -0.78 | 10.2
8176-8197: 1.09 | 9.69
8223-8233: -0.19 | 10.3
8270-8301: -0.84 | 10.3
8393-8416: -0.40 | 9.9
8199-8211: 0.04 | 10.1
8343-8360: -0.35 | 10.1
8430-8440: 0.23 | 9.44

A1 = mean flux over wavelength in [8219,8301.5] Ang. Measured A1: 10.2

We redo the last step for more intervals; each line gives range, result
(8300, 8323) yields 10.1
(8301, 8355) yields 10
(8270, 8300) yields 10.3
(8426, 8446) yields 9.62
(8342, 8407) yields 9.92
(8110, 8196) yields 10.2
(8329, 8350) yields 10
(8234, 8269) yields 10.2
